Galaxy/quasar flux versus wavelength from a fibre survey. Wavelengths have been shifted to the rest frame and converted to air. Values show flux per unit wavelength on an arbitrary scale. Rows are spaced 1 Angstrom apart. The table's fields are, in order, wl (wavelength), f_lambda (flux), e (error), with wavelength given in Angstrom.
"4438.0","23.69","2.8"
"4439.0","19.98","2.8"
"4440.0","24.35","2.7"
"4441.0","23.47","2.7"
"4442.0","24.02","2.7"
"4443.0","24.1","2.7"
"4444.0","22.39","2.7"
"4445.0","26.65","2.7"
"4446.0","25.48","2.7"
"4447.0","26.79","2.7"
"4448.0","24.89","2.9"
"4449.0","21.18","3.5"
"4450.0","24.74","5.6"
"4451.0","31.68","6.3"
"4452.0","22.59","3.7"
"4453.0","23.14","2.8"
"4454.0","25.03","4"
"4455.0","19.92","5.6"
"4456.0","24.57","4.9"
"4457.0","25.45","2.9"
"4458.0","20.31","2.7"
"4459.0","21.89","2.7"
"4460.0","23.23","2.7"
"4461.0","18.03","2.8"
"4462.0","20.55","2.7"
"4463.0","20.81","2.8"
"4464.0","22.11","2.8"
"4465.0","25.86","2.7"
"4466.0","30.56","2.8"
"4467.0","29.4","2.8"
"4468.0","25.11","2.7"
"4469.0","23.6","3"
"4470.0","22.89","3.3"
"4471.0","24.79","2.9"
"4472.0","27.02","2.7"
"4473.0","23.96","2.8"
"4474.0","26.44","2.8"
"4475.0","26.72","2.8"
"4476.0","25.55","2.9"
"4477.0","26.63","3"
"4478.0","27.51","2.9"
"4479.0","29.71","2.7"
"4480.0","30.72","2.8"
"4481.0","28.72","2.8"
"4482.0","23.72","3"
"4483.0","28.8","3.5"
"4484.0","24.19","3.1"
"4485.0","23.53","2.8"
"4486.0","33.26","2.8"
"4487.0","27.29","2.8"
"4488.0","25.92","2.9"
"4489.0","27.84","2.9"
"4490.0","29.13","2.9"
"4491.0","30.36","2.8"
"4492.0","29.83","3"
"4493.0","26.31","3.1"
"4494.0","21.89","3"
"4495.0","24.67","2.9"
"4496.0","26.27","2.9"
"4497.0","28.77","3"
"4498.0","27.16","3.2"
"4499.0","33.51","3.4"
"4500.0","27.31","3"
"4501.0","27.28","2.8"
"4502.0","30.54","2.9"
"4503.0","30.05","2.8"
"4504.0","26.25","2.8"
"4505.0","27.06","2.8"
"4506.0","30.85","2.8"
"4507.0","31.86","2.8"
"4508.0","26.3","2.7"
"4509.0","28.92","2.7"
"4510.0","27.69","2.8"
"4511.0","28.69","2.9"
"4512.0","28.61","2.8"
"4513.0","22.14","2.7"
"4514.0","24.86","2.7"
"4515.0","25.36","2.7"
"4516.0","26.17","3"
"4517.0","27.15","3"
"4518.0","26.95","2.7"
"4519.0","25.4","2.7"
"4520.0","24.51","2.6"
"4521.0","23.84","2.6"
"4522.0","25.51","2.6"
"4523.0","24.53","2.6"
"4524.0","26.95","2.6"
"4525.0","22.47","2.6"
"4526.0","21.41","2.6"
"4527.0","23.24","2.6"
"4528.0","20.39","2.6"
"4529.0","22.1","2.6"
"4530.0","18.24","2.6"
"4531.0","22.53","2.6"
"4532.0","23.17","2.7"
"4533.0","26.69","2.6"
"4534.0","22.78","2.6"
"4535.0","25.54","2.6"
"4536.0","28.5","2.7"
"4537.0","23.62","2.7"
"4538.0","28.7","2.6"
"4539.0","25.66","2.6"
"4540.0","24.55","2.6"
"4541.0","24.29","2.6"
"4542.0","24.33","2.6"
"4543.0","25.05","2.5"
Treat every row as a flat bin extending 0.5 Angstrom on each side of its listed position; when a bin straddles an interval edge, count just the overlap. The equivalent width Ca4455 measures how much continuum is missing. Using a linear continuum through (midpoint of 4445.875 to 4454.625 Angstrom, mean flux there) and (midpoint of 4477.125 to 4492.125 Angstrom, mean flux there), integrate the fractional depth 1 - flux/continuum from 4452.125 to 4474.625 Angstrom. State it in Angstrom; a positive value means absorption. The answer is 1.96 Angstrom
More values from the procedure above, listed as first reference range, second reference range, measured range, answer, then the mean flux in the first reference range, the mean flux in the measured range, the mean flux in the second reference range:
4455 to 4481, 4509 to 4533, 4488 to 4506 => -2.3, 24.9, 27.9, 24.6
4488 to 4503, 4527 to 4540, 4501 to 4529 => -0.2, 27.9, 26.2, 24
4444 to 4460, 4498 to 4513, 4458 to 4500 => 0.5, 24.2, 26.1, 28.6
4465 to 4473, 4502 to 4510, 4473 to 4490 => -0.2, 26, 27.2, 28.8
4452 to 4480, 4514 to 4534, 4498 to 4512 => -2.7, 24.6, 28.9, 24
